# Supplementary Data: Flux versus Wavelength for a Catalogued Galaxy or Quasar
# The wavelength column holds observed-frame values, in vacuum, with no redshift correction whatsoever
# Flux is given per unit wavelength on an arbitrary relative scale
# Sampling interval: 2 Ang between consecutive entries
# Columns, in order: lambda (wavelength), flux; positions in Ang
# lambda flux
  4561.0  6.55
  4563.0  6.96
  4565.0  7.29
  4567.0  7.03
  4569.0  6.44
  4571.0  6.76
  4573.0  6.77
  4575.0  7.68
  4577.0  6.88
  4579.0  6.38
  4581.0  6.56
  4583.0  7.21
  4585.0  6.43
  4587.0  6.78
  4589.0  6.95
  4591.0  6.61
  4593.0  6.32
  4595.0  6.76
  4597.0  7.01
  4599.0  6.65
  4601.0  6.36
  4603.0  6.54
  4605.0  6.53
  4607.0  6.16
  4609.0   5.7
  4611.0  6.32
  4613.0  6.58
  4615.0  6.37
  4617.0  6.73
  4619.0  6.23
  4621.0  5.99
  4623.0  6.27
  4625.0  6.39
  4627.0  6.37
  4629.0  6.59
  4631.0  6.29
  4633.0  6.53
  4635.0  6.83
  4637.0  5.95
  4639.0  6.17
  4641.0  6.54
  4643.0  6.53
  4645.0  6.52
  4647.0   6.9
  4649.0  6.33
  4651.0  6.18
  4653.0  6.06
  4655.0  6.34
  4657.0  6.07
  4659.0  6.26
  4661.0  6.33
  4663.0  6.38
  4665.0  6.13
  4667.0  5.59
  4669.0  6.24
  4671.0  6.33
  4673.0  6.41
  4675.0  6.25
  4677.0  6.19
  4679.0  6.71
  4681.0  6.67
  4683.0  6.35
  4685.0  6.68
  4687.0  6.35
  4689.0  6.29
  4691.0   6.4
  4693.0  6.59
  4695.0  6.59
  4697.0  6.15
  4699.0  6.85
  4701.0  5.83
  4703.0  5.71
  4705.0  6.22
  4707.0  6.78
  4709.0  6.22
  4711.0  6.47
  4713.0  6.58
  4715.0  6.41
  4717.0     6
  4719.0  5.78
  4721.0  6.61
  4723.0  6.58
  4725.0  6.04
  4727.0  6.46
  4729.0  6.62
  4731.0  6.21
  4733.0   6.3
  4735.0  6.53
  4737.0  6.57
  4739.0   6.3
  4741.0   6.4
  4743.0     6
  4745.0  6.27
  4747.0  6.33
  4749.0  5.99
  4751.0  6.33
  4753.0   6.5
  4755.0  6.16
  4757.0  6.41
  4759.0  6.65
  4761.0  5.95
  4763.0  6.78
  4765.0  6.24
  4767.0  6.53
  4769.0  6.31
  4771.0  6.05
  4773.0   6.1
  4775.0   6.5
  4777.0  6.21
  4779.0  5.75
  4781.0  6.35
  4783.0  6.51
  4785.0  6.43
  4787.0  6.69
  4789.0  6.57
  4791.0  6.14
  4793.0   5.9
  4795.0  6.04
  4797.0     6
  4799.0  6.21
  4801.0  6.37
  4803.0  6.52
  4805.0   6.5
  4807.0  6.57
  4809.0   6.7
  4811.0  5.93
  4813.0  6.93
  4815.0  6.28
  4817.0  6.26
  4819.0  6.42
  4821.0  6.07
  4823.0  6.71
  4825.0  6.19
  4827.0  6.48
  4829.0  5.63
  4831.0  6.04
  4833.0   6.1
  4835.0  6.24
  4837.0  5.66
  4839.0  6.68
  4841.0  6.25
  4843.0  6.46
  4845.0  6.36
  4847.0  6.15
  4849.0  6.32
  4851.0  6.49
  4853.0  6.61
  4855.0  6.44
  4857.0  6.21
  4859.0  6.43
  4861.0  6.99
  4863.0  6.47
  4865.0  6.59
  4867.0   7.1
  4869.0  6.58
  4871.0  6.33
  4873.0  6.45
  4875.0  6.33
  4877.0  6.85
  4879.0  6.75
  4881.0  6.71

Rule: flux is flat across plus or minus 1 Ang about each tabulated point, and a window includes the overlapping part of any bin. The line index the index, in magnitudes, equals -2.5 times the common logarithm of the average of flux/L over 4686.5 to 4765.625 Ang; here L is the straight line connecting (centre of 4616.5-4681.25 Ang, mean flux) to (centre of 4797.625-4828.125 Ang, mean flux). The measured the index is 0.005 mag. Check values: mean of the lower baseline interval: 6.34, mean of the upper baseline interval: 6.4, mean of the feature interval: 6.34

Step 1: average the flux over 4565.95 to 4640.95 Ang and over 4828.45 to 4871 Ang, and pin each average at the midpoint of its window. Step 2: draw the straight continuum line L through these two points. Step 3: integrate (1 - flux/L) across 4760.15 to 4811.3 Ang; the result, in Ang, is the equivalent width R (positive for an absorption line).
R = 0.9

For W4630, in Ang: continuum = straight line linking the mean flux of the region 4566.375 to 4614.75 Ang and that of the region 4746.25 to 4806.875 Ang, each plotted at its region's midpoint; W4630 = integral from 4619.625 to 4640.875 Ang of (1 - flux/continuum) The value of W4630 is 0.7 Ang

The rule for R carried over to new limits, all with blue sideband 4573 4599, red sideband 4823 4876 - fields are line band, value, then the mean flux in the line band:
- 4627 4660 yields 1.6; 6.38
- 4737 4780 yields 1.6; 6.28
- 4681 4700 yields 0.4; 6.48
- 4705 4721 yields 0.6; 6.33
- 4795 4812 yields 0.3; 6.33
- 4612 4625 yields 0.7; 6.36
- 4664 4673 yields 0.7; 6.11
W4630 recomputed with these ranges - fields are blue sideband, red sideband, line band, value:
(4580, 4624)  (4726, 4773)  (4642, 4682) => 0.7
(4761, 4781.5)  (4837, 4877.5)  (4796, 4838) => 0.7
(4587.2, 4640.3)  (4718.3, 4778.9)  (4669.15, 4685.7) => -0.1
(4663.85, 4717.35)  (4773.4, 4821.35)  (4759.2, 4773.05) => 0.0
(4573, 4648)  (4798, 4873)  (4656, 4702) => 1.1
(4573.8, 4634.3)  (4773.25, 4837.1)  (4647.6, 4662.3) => 0.5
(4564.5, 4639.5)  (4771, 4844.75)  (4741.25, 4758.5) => 0.3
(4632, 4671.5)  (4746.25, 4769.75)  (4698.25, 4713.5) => 0.0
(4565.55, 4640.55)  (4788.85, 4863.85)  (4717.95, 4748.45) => 0.4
